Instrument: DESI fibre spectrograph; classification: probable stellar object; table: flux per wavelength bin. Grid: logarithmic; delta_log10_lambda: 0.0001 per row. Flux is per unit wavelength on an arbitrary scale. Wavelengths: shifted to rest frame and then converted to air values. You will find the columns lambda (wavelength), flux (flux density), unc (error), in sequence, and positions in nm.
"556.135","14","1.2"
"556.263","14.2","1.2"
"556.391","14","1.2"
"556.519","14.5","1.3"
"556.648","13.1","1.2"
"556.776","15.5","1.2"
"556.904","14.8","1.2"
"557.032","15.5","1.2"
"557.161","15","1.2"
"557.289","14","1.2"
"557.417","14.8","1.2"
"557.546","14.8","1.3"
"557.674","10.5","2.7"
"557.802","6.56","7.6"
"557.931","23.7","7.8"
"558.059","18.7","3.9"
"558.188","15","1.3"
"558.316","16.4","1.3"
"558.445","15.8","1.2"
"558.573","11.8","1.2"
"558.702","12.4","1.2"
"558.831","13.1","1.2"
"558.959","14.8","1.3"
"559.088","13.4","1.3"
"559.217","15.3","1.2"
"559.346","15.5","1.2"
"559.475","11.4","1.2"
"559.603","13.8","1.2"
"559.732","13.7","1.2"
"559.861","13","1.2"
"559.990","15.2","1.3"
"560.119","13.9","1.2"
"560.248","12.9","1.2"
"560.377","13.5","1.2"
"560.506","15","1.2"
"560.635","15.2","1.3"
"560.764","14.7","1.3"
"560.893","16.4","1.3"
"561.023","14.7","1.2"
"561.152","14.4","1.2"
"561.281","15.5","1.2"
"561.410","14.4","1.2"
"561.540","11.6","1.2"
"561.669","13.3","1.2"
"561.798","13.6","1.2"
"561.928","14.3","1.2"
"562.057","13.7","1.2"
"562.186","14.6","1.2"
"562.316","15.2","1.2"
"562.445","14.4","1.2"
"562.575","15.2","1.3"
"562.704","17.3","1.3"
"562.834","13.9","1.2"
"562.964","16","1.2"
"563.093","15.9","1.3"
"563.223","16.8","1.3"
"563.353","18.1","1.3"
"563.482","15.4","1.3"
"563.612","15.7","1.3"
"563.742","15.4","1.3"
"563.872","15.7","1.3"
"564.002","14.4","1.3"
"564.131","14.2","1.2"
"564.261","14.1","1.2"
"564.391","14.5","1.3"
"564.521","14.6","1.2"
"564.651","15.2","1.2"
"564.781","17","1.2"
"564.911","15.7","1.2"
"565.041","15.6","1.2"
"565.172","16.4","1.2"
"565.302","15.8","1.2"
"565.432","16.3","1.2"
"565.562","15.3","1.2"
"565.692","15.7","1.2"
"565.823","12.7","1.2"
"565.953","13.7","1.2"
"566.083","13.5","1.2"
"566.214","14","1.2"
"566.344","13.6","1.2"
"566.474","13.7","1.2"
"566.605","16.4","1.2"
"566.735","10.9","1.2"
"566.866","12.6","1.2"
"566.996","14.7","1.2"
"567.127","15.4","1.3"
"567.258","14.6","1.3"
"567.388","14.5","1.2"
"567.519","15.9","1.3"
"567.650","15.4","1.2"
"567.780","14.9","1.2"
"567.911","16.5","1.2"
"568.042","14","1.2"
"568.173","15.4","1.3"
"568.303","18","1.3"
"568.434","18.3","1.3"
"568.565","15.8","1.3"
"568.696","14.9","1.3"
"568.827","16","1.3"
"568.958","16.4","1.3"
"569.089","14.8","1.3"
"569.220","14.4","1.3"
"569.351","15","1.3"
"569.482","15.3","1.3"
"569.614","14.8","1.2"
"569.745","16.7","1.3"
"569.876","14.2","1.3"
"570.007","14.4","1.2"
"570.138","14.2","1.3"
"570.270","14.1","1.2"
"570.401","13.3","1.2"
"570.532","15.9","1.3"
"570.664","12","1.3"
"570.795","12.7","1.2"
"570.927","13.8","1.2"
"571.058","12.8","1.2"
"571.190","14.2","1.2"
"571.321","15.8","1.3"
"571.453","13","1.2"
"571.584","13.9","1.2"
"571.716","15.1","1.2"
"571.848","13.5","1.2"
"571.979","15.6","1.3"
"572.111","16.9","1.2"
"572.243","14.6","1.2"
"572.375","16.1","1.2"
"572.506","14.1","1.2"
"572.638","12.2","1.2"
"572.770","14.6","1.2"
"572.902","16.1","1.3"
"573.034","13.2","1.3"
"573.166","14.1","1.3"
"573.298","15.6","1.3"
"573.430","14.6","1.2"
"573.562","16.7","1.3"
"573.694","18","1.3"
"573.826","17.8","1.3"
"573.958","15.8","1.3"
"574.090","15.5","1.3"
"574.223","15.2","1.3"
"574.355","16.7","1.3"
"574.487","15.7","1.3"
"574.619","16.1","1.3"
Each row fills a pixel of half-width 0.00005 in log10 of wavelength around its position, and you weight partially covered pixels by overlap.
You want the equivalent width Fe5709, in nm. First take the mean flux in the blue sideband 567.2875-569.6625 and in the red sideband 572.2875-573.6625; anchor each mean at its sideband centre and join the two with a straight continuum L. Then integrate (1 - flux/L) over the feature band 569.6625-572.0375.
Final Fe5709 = 0.15 nm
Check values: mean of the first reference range 15.6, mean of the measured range 14.2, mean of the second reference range 14.8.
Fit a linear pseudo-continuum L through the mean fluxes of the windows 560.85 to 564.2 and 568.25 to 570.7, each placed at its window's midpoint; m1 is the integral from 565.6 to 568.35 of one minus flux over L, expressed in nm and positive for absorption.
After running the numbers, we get 0.10 nm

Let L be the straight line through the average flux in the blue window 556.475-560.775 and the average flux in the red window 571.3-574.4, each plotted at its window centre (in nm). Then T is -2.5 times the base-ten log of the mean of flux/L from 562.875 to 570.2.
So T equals -0.03 mag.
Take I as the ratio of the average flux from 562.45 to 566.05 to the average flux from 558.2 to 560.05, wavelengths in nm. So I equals 1.1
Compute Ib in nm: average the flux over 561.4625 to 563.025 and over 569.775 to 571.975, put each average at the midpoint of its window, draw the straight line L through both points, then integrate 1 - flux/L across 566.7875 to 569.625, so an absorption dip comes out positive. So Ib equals -0.24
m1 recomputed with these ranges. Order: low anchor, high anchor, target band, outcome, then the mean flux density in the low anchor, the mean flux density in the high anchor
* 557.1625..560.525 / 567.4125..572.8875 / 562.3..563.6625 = -0.131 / 14.2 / 14.9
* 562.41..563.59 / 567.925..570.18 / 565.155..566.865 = 0.149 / 15.9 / 15.5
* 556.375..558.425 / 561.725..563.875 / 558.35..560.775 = 0.180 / 14.8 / 15.3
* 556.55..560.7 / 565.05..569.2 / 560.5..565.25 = -0.133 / 14.3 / 15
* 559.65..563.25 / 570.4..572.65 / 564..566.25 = -0.078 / 14.6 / 14.3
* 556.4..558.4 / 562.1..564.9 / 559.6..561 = 0.072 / 14.8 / 15.4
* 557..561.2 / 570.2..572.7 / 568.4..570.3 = -0.138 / 14.4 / 14.2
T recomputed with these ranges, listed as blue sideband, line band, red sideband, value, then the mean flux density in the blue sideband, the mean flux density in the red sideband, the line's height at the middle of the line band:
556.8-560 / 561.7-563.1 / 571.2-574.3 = -0.02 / 14.4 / 15.1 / 14.6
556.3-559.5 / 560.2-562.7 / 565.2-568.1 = 0.01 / 14.4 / 14.6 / 14.5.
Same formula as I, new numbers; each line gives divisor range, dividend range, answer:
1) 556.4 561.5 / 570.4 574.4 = 1.03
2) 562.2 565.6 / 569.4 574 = 0.95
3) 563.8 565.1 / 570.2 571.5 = 0.91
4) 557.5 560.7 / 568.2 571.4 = 1.05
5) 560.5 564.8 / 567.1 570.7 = 1.01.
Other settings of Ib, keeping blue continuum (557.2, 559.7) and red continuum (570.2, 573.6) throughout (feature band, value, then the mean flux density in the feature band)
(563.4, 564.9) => -0.09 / 15.2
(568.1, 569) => -0.13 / 16.4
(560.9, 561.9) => 0.02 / 14.1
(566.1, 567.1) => 0.04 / 13.8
